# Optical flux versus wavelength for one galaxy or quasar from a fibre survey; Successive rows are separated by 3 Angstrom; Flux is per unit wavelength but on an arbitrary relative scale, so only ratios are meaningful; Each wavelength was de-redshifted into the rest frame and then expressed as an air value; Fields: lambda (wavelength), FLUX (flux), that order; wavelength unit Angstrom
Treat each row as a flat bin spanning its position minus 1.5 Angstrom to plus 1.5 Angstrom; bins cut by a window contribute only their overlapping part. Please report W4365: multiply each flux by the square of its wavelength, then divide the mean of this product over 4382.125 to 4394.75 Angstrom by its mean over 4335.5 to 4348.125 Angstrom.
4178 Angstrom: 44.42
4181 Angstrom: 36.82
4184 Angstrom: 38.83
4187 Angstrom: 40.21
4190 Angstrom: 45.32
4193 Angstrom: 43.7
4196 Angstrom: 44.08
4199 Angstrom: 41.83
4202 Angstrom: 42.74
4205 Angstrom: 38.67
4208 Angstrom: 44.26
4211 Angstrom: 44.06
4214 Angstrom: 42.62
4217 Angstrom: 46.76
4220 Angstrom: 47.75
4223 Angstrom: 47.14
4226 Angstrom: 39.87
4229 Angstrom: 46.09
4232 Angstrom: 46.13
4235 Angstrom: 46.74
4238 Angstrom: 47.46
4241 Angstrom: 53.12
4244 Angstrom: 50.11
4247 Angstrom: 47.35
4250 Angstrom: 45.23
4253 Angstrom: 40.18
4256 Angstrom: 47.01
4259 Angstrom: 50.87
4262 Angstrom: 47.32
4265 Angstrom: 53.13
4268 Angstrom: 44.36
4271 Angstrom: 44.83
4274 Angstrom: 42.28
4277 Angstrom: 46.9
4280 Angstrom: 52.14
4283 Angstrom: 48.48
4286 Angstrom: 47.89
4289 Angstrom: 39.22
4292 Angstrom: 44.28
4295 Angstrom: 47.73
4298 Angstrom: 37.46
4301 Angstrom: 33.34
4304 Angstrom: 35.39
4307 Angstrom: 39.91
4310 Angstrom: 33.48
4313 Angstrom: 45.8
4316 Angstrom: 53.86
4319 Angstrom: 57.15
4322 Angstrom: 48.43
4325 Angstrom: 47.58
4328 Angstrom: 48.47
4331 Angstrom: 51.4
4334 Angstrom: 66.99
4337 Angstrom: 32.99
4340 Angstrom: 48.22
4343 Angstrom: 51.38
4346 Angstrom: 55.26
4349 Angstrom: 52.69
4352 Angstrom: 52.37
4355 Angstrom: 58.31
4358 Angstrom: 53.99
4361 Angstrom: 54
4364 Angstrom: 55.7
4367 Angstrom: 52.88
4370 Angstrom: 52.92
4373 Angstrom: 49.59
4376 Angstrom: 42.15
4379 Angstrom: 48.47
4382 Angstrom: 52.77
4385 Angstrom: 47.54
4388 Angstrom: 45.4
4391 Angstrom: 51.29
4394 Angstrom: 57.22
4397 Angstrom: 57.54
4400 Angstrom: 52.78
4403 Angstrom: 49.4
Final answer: 1.09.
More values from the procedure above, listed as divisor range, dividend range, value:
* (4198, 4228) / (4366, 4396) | 1.24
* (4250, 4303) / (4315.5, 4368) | 1.20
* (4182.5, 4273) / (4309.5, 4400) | 1.20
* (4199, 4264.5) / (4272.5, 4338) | 1.03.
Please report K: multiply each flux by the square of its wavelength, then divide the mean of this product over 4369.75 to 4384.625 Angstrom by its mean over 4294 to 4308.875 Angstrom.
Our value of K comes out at 1.32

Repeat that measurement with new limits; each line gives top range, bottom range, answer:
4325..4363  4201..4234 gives 1.25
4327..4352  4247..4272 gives 1.13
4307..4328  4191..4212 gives 1.17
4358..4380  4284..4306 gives 1.29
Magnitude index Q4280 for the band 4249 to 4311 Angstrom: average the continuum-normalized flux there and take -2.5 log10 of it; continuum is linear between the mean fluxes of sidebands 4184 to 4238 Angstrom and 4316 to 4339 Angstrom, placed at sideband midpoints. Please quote 0.09 mag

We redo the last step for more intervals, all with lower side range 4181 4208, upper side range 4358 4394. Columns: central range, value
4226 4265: -0.07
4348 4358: -0.10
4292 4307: 0.19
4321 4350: -0.04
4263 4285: -0.04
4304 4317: 0.13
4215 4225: -0.09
